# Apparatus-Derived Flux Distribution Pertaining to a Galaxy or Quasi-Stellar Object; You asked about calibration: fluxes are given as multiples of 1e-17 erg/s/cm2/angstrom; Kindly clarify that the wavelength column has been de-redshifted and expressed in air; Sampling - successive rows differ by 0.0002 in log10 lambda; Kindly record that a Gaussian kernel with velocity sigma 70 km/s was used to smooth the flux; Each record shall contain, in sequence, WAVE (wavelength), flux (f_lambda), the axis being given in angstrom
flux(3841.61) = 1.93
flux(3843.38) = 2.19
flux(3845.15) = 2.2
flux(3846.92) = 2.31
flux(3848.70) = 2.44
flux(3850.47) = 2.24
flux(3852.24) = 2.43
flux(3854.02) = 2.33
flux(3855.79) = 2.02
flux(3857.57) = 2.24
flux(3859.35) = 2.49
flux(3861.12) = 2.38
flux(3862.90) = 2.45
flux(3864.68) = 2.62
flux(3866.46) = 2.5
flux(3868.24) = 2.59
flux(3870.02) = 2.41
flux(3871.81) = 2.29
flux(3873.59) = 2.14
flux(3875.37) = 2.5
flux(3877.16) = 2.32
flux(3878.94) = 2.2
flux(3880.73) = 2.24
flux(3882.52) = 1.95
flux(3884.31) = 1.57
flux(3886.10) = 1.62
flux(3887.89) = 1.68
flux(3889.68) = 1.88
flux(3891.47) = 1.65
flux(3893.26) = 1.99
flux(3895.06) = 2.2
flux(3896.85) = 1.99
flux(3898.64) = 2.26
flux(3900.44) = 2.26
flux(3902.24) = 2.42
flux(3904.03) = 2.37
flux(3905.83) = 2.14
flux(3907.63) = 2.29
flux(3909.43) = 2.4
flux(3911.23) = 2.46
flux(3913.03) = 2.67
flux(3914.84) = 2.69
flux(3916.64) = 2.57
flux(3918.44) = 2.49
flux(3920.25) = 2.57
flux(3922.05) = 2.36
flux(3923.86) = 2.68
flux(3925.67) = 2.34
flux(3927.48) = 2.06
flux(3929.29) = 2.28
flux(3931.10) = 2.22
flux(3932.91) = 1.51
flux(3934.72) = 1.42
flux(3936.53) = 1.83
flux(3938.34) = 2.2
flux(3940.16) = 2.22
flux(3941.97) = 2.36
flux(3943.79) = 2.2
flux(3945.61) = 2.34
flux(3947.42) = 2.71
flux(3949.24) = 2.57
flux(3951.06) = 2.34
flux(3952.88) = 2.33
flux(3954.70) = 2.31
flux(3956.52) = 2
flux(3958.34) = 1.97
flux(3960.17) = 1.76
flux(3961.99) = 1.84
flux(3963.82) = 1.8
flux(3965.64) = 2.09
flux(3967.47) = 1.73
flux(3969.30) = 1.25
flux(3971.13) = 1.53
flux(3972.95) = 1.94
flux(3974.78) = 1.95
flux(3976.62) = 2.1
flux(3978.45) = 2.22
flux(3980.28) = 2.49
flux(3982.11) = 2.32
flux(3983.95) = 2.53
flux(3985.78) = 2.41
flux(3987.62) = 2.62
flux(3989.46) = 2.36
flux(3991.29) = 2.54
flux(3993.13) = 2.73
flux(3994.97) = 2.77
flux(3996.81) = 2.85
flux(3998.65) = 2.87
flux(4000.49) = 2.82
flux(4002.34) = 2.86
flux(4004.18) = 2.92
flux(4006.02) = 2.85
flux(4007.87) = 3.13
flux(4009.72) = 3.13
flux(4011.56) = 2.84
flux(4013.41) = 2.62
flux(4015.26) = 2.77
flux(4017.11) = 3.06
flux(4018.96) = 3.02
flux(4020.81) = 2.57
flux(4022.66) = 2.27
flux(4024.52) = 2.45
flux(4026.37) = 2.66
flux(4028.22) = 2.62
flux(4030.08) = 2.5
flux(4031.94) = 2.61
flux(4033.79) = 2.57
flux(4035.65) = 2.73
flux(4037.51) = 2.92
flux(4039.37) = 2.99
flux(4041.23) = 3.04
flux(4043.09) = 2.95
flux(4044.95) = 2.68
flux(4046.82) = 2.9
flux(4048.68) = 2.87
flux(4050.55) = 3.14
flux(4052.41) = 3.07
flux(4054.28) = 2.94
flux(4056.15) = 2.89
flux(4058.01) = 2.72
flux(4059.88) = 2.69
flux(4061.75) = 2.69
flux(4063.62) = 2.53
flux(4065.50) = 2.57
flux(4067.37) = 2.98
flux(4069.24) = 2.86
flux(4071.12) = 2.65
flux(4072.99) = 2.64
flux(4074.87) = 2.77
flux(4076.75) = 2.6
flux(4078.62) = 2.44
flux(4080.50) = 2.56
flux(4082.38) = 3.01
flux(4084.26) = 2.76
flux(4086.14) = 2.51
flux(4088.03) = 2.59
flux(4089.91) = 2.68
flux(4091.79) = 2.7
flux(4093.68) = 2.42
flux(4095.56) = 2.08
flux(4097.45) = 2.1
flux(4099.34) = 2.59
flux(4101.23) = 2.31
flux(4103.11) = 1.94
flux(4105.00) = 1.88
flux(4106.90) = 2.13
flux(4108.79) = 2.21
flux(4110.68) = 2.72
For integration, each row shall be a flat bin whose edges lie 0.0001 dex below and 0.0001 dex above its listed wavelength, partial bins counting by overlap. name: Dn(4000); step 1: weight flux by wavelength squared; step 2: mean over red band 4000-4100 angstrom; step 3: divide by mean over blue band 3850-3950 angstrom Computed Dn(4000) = 1.31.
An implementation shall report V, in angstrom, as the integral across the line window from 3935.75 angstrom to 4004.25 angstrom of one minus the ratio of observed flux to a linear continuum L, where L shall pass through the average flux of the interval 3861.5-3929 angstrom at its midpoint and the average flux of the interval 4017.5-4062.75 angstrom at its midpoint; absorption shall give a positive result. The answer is 7.0 angstrom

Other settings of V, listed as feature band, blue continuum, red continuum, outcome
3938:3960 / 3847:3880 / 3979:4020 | 2.7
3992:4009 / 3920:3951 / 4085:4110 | -4.5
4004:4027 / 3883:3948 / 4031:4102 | -2.4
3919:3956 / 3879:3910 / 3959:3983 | -4.9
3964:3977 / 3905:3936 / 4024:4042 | 3.6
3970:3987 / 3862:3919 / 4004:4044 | 2.9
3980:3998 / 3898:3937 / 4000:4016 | 1.2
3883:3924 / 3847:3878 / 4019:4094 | 3.9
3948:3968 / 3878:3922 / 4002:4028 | 3.3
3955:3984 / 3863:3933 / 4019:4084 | 6.1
